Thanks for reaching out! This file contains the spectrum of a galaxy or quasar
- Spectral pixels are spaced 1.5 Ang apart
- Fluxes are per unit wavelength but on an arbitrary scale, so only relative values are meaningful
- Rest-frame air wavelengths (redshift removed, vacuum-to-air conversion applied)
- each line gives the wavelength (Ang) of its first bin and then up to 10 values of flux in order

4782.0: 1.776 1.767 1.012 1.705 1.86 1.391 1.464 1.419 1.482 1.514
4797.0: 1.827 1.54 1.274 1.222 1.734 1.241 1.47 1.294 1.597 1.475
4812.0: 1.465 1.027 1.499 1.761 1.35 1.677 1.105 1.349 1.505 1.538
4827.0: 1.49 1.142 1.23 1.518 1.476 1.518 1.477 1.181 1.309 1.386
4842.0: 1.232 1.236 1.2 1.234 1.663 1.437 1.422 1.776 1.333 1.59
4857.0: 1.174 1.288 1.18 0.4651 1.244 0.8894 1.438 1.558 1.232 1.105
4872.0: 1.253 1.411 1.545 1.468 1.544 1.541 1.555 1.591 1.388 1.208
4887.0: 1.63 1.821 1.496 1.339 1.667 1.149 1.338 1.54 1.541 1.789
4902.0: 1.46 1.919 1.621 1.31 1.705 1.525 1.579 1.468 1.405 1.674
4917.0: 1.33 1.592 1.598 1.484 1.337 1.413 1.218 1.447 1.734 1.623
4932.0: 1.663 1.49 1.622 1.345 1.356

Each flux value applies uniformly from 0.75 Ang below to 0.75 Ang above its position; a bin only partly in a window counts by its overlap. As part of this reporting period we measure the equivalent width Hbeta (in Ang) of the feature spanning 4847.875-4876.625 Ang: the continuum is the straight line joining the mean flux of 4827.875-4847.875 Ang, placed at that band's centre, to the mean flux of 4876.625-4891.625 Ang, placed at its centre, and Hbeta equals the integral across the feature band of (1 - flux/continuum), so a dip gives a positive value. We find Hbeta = 2.3 Ang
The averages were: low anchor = 1.33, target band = 1.31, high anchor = 1.52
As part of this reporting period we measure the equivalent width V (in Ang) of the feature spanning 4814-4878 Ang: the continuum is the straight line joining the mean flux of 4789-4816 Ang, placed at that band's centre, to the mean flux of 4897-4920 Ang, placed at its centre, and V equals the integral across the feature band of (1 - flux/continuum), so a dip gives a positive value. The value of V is 5.9 Ang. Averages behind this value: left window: 1.44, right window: 1.57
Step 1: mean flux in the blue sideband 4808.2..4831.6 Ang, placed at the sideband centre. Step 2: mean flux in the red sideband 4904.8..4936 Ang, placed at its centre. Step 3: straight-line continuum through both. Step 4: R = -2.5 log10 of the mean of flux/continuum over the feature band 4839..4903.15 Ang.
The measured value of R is 0.06 mag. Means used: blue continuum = 1.42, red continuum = 1.51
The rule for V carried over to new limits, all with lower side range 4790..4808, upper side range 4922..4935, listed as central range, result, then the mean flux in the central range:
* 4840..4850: 0.9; 1.34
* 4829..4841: 0.7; 1.38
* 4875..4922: -1.2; 1.53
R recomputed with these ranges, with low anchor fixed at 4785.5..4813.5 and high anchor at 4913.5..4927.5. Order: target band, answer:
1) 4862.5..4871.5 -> 0.18 mag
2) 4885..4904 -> -0.05 mag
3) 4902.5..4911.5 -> -0.11 mag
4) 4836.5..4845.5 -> 0.16 mag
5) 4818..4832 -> 0.06 mag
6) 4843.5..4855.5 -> 0.03 mag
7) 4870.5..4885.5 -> 0.01 mag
